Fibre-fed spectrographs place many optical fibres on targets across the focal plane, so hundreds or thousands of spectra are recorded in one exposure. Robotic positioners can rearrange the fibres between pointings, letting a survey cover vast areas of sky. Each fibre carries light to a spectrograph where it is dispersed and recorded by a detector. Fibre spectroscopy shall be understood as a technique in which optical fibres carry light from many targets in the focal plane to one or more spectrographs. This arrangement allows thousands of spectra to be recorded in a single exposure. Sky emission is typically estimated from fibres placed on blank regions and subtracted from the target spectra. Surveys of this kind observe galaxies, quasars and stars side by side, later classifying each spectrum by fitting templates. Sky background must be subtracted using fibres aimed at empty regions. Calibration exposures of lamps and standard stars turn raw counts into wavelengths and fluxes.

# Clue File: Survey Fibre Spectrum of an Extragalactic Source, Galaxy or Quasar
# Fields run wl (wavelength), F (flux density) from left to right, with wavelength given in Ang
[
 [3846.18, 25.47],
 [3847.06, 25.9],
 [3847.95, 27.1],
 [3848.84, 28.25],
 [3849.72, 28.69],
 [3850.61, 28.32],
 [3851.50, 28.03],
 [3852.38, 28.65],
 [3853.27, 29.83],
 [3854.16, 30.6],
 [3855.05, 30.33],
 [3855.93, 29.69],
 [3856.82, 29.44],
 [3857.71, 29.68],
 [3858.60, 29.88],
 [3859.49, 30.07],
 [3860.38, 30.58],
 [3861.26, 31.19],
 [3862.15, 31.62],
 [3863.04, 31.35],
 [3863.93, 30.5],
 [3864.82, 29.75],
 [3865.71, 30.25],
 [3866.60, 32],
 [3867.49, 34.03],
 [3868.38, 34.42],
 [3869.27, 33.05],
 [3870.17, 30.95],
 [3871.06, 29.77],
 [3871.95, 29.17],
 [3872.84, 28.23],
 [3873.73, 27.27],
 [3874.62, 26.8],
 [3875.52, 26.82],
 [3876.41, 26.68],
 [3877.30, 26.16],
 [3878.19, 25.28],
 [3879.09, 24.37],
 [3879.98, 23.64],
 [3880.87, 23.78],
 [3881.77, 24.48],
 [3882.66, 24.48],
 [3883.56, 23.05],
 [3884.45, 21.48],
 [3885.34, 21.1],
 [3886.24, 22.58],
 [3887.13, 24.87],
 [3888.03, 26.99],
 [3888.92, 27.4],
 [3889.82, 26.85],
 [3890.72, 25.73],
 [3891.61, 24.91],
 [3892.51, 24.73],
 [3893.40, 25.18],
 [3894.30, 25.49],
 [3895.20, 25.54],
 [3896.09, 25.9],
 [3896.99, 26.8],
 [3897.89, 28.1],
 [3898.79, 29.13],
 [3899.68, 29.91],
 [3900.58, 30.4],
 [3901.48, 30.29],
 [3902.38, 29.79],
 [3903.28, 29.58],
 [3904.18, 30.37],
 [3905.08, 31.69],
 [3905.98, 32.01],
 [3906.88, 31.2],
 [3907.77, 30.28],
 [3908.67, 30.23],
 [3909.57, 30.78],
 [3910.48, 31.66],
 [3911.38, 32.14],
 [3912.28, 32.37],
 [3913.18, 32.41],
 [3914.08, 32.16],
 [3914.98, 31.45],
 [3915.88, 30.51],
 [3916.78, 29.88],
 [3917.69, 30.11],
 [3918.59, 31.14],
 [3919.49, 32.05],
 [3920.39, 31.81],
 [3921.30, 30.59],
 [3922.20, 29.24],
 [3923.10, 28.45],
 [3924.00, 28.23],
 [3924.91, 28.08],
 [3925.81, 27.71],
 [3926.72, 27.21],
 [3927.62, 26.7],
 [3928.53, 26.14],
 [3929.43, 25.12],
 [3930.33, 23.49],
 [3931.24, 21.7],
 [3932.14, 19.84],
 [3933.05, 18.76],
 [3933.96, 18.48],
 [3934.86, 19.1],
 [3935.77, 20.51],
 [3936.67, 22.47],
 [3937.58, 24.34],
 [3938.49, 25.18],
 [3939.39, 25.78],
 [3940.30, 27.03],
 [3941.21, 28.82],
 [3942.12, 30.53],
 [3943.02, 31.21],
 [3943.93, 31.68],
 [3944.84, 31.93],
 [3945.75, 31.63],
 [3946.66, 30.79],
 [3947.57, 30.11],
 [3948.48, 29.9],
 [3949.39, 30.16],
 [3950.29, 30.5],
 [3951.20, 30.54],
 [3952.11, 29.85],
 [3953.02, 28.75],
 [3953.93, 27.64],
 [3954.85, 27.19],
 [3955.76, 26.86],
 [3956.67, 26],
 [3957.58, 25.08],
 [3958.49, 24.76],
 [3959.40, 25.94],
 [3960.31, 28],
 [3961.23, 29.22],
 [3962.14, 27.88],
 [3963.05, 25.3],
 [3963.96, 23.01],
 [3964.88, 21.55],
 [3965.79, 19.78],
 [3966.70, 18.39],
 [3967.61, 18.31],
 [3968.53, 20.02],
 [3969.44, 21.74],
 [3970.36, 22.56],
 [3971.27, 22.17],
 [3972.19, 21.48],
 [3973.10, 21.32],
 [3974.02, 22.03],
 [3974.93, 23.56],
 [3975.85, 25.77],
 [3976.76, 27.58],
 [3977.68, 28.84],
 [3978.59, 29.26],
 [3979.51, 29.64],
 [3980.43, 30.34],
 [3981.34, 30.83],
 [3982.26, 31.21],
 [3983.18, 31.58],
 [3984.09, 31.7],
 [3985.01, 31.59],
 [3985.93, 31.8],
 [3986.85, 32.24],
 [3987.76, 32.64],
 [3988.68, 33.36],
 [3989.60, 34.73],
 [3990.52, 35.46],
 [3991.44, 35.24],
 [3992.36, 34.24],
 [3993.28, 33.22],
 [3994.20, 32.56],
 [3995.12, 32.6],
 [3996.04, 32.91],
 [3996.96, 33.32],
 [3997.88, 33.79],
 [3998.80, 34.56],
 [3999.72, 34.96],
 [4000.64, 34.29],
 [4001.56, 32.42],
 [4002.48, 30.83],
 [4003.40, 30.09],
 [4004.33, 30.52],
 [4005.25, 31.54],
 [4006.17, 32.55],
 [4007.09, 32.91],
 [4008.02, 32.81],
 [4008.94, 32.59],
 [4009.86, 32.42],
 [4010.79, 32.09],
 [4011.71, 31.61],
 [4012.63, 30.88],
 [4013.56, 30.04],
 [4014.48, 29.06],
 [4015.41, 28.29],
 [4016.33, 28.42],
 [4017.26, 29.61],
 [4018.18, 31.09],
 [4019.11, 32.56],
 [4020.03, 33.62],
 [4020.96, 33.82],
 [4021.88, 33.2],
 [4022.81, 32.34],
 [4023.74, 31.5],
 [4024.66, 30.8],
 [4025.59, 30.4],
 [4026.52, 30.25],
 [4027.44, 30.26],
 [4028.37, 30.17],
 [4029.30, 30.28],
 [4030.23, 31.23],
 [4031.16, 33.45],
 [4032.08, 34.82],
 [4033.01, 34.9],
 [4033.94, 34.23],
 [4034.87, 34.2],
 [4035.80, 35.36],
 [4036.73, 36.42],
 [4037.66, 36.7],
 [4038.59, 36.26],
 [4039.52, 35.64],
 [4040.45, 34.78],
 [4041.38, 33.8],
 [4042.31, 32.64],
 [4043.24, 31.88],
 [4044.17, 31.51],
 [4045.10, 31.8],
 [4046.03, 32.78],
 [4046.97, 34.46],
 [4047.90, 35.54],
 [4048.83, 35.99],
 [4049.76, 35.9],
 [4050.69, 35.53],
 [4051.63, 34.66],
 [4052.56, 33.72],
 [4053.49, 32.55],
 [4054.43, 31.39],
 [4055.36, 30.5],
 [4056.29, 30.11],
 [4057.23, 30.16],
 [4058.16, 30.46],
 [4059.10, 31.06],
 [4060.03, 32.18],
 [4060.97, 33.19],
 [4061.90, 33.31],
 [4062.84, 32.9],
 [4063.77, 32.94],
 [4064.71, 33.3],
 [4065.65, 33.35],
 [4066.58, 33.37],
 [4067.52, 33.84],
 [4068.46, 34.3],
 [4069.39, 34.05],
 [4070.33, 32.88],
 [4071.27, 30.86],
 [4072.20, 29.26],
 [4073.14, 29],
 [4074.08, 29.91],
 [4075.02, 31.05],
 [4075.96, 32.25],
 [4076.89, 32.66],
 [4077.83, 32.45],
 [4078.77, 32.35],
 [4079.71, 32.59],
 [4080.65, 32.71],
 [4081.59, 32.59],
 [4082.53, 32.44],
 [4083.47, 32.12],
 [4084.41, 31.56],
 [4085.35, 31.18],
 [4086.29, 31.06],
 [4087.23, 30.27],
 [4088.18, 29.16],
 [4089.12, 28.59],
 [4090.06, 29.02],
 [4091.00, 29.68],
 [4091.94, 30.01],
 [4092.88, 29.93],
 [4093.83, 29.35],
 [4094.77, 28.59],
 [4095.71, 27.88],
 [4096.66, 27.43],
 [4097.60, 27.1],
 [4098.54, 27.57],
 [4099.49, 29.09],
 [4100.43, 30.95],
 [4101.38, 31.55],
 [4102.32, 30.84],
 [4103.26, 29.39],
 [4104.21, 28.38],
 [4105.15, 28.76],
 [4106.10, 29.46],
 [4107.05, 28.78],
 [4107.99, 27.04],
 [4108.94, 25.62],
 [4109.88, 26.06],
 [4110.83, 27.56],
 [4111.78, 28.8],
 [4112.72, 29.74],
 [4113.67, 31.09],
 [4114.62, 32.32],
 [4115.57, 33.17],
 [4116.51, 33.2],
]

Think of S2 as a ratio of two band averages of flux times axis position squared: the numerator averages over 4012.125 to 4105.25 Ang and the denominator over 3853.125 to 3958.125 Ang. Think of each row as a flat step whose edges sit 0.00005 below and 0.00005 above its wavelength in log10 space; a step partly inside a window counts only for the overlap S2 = 1.2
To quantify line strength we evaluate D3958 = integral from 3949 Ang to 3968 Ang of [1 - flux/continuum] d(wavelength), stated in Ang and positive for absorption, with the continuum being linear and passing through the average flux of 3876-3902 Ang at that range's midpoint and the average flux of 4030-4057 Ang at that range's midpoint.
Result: 2.2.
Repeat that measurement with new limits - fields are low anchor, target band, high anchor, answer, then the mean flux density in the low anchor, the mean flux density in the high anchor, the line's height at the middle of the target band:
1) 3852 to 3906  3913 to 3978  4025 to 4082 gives 7.5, 28.1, 32.8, 29.9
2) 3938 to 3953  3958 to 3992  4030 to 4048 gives 4.4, 29.7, 34.1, 31.1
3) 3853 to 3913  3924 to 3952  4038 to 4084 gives 3.0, 28.4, 32.8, 29.8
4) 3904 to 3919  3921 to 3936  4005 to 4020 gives 3.1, 31.2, 31.2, 31.2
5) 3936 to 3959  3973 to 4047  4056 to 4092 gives -4.9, 28.3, 31.7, 29.9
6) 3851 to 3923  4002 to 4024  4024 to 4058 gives 0.6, 28.8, 33.2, 32.4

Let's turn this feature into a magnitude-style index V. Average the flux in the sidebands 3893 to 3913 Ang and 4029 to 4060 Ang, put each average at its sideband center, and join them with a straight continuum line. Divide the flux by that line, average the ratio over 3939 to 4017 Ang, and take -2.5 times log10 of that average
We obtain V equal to 0.089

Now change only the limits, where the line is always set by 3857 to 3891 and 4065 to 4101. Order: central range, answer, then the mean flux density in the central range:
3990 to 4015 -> -0.10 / 32.6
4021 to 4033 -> -0.06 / 31.8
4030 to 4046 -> -0.13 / 34.1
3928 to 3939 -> 0.28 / 22.2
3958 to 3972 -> 0.25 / 23.2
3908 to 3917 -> -0.11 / 31.4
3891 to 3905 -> 0.01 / 27.8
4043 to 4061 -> -0.08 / 32.8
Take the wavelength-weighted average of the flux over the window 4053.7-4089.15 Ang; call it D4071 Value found 31.8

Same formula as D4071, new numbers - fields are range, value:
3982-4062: 32.6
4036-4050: 34.4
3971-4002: 30.7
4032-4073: 33.3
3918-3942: 25.8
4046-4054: 34.6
